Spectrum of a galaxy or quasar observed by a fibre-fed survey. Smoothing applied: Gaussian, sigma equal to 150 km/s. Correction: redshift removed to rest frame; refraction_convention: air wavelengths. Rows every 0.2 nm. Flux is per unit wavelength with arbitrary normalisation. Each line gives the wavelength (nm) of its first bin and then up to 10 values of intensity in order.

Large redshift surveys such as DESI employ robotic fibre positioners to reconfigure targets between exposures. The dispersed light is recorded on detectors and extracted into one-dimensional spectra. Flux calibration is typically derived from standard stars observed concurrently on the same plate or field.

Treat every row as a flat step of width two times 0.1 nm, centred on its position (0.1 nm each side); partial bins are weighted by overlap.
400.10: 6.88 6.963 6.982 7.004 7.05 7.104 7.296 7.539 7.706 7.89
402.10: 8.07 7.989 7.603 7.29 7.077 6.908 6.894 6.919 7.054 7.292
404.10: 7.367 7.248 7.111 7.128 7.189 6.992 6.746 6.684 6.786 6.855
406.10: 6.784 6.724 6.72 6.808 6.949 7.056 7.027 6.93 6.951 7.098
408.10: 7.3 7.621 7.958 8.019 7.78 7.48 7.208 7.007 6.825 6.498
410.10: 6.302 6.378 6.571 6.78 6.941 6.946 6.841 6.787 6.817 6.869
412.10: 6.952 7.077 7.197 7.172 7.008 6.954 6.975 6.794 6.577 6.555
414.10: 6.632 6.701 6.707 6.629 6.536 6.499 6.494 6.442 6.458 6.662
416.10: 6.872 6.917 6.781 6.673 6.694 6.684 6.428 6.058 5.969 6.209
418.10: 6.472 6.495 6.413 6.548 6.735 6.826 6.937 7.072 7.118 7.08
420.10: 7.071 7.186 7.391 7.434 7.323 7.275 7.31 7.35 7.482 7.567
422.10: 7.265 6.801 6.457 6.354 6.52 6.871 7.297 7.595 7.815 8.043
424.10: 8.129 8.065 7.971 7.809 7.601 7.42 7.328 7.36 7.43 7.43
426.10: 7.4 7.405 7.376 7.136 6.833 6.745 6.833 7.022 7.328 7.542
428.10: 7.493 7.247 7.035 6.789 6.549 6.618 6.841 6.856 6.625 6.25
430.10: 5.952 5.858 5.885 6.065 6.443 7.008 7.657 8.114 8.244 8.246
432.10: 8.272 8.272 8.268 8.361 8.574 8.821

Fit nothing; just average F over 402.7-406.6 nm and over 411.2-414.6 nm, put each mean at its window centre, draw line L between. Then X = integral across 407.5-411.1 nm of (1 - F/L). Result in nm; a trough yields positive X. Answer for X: -0.09 nm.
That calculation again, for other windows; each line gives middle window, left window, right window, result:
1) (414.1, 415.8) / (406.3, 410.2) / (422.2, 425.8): 0.16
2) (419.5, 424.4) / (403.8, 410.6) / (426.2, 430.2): -0.23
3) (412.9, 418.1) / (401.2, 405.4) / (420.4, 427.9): 0.51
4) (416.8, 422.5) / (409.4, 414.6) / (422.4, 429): 0.14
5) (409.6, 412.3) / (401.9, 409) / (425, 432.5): 0.16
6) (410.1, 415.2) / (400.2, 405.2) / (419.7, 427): 0.36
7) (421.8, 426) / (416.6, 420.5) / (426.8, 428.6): -0.27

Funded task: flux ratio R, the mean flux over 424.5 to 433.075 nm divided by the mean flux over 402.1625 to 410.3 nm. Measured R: 1.02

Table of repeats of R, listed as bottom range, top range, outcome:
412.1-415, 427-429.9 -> 1.02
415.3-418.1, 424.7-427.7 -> 1.11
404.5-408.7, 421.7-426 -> 1.05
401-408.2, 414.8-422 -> 0.95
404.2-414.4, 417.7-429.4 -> 1.03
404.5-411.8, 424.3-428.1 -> 1.05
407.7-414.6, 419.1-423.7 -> 1.02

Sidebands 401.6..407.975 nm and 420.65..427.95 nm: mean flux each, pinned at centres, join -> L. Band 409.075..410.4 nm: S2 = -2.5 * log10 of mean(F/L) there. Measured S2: 0.06 mag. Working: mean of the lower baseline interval 7.12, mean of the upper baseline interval 7.32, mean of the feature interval 6.78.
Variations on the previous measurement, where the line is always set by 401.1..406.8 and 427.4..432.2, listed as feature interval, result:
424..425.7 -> -0.10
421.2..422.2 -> -0.05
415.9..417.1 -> 0.05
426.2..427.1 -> -0.02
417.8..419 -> 0.10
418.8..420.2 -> 0.01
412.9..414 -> 0.05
